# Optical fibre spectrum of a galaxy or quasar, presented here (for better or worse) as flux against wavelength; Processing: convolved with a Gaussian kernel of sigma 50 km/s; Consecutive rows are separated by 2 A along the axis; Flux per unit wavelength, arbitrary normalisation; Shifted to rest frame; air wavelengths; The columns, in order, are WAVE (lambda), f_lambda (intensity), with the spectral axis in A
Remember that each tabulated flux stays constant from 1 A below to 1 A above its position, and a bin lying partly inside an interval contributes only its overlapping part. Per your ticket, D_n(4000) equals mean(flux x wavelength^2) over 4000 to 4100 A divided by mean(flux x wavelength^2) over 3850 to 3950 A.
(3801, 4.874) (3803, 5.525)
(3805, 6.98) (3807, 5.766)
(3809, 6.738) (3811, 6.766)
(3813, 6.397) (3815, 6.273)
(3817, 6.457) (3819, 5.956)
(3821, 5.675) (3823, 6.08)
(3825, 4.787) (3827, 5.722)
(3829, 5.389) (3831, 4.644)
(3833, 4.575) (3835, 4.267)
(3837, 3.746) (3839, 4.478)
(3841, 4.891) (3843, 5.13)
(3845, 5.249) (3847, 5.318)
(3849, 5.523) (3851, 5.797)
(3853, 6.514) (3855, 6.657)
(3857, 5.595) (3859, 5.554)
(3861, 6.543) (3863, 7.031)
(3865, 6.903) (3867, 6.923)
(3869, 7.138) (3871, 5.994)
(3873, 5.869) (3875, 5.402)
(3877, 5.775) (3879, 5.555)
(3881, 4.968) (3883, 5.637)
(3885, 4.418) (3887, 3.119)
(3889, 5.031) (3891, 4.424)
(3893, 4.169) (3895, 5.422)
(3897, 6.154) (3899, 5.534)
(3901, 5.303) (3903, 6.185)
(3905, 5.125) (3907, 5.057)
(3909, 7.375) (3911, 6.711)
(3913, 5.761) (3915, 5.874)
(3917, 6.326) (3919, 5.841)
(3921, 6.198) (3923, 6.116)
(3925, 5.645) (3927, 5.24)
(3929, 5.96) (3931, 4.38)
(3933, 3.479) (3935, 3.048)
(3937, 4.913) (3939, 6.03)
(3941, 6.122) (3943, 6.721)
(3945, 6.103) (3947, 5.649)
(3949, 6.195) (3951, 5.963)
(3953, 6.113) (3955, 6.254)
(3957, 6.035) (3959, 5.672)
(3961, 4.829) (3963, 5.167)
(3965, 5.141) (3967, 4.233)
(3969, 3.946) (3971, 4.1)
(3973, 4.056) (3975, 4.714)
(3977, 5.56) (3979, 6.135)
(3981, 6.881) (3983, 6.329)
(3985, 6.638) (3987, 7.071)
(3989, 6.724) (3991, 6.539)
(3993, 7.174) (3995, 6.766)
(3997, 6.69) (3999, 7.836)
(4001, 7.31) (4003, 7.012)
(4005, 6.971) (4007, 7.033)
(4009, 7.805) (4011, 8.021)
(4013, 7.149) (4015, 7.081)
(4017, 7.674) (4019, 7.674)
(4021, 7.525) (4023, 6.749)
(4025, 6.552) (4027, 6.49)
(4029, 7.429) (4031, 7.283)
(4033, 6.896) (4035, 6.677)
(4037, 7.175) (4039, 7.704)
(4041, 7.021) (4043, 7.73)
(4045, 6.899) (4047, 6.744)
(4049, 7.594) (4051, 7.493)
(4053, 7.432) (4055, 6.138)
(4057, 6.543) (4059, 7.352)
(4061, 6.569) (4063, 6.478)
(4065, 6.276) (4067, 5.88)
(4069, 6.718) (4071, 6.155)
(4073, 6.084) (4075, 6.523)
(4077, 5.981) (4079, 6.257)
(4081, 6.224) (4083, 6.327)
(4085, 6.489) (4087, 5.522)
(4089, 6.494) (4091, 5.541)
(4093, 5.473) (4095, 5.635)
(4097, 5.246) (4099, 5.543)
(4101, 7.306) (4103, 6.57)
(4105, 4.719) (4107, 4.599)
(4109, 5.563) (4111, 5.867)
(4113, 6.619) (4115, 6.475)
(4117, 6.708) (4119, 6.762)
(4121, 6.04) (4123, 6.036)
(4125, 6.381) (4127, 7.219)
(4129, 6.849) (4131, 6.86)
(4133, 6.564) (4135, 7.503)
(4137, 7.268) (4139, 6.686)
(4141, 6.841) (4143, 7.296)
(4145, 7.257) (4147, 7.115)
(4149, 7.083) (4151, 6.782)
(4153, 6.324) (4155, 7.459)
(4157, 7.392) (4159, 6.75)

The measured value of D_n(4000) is 1.3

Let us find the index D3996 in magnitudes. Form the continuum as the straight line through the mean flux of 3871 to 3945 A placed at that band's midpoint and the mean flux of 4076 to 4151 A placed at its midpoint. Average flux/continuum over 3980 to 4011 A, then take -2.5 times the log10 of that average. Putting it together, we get -0.20 mag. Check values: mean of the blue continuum 5.43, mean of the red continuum 6.35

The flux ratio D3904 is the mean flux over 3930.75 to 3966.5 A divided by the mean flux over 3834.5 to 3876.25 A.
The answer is 0.9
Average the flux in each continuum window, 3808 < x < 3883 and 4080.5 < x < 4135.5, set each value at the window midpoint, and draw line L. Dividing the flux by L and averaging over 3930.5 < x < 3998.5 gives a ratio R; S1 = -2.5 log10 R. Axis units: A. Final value 0.05 mag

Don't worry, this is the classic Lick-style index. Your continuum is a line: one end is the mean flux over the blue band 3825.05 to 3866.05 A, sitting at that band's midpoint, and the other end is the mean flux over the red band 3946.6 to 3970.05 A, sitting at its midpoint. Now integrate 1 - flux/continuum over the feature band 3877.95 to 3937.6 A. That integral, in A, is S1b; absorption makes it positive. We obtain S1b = 1.5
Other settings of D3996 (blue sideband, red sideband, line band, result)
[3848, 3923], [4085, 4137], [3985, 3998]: -0.14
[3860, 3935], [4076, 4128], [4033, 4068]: -0.17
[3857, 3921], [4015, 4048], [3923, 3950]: 0.15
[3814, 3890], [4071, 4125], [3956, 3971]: 0.17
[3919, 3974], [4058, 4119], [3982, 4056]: -0.24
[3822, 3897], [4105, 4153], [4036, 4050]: -0.17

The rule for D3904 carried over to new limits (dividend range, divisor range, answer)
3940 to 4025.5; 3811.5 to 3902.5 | 1.15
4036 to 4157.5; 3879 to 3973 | 1.22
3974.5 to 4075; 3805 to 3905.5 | 1.23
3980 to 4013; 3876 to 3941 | 1.32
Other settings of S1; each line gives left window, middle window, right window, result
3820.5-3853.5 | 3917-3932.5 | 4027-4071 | 0.05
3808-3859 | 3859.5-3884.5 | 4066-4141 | -0.08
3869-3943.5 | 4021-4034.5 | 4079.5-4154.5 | -0.16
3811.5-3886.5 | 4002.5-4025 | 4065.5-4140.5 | -0.21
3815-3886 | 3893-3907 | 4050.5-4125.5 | 0.05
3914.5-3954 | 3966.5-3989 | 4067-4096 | 0.05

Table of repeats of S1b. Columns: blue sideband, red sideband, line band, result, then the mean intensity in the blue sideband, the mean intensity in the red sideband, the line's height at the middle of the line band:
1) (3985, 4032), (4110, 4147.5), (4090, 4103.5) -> 1.9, 7.14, 6.75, 6.85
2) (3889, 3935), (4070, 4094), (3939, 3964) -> -1.2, 5.49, 6.09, 5.63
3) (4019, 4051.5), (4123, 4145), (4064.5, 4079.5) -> 1.7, 7.13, 6.92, 7.05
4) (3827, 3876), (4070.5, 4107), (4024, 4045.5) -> -4.4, 5.63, 5.96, 5.89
